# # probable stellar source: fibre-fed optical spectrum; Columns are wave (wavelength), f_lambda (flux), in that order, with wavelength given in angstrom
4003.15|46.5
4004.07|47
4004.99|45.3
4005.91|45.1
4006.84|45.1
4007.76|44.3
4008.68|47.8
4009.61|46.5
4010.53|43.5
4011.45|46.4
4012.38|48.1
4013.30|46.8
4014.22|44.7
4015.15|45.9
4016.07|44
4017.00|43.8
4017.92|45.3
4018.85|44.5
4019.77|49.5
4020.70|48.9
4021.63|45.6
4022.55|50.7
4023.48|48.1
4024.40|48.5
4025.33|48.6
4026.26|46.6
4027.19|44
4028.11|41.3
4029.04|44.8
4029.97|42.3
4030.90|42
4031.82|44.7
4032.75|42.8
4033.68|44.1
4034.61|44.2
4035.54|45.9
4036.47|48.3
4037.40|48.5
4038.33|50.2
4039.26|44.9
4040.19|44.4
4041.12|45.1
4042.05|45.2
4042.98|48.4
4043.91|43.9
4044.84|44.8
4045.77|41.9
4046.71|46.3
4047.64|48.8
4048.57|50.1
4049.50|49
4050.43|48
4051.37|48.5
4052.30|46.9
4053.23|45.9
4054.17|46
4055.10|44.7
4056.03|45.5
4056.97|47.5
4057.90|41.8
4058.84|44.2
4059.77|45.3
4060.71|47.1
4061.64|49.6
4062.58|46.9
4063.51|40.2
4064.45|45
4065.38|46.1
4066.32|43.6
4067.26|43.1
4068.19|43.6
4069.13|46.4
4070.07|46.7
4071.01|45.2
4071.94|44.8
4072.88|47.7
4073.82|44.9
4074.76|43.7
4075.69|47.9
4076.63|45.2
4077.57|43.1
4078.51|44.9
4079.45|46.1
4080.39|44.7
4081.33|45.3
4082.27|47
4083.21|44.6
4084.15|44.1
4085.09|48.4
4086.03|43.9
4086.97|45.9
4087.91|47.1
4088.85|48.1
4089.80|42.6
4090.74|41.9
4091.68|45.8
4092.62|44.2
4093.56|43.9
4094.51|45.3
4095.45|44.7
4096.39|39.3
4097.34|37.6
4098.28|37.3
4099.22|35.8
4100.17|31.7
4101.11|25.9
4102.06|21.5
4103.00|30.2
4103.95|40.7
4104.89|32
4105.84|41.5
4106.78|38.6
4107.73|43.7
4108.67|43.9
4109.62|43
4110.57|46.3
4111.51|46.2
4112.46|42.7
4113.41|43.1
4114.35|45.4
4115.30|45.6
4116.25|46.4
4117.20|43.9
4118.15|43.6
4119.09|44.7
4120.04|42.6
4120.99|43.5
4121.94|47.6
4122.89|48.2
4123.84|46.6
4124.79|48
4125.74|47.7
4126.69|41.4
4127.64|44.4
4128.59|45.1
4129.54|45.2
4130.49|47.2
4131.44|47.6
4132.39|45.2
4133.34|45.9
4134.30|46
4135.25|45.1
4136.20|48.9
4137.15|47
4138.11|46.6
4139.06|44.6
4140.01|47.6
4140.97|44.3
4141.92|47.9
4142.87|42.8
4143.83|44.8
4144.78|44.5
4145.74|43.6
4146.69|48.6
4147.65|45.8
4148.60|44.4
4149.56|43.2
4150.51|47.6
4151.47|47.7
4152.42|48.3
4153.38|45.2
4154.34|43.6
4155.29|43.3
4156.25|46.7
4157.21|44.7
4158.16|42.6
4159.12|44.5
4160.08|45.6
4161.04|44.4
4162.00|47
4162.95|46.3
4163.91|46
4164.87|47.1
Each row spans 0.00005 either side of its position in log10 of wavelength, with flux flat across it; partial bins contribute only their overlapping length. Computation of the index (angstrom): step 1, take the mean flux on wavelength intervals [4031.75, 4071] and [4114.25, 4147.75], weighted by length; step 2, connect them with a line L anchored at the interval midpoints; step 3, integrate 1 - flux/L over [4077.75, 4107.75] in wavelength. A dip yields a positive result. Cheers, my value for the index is 3.1 angstrom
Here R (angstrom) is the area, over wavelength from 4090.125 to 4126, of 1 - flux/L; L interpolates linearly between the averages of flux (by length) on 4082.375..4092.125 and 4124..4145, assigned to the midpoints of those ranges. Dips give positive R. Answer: 3.1 angstrom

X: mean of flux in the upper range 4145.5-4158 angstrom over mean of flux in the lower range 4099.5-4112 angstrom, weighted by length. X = 1.22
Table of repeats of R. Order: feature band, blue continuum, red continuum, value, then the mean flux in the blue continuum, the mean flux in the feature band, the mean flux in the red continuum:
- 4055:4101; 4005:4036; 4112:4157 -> 1.4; 45.6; 44.1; 45.5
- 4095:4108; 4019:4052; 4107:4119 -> 2.6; 46.2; 35.6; 44.4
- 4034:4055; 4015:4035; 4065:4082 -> -0.6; 45.5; 46.5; 45.2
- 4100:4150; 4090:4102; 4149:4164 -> -1.7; 38.9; 43.5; 45.4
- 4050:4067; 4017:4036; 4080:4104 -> -0.9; 45.6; 45.7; 41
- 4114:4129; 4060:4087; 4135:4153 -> 0.2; 45.4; 45.3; 46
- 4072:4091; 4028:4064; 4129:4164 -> 0.1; 45.7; 45.4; 45.7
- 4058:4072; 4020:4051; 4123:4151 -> 0.3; 46.1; 45.1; 45.8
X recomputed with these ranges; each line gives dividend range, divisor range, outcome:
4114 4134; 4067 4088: 1.00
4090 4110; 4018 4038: 0.84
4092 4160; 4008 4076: 0.95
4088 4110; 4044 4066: 0.85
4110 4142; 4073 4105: 1.09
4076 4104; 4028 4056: 0.91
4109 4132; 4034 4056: 0.97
